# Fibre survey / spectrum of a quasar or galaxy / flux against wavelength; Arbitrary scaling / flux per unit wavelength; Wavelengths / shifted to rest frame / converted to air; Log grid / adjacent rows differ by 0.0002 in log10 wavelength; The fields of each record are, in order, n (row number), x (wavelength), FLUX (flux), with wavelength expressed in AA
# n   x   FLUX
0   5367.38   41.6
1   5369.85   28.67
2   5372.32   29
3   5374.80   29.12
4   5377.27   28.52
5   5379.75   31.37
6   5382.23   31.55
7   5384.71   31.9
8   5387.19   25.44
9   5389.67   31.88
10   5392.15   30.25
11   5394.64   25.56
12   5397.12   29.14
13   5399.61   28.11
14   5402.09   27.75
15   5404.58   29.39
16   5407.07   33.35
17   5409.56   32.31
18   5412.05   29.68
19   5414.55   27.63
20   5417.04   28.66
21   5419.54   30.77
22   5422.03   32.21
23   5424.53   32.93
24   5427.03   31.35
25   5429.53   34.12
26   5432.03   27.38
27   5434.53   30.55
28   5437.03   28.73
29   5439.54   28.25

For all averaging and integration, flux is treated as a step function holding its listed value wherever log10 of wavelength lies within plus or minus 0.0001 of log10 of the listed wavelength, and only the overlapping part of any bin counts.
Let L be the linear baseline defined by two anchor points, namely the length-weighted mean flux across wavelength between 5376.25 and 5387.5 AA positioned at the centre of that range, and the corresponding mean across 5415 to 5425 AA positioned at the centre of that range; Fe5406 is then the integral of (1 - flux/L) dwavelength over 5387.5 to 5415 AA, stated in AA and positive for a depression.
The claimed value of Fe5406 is 0.87 AA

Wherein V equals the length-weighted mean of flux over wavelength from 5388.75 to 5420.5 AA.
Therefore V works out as 29.5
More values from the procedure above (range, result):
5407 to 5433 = 30.9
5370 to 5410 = 29.6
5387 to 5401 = 28.6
